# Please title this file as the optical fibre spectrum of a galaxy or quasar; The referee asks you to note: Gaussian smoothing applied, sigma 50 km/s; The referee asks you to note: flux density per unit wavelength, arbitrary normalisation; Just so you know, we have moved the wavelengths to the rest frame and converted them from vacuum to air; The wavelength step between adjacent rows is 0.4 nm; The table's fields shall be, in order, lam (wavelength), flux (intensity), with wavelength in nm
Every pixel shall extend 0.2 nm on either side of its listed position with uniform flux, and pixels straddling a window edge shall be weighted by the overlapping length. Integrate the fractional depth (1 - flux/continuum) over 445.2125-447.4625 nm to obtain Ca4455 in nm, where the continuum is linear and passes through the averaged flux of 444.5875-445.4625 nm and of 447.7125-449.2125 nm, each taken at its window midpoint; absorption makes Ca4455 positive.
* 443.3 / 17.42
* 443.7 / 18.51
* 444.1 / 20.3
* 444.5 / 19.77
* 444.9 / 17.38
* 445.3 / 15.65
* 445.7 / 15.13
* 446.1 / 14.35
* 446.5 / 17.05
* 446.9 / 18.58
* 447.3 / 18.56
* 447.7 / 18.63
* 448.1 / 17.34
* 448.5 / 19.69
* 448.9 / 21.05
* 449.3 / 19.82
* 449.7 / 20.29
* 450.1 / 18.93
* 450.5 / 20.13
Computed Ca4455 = 0.166 nm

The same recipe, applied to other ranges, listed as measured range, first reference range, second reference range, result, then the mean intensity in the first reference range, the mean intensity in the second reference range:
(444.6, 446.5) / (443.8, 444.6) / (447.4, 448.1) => 0.32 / 19.9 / 18.3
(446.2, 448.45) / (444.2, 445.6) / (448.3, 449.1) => 0.16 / 17.6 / 20.4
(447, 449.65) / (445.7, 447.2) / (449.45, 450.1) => -0.12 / 16.6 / 19.8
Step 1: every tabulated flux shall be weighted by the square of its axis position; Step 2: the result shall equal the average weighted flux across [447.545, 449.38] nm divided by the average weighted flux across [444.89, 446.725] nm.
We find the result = 1.2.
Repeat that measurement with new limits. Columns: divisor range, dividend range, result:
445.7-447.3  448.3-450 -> 1.22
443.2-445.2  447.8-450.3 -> 1.07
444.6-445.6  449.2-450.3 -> 1.20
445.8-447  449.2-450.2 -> 1.22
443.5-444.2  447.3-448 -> 0.97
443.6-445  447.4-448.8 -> 1.00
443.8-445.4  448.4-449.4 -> 1.12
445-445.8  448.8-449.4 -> 1.33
